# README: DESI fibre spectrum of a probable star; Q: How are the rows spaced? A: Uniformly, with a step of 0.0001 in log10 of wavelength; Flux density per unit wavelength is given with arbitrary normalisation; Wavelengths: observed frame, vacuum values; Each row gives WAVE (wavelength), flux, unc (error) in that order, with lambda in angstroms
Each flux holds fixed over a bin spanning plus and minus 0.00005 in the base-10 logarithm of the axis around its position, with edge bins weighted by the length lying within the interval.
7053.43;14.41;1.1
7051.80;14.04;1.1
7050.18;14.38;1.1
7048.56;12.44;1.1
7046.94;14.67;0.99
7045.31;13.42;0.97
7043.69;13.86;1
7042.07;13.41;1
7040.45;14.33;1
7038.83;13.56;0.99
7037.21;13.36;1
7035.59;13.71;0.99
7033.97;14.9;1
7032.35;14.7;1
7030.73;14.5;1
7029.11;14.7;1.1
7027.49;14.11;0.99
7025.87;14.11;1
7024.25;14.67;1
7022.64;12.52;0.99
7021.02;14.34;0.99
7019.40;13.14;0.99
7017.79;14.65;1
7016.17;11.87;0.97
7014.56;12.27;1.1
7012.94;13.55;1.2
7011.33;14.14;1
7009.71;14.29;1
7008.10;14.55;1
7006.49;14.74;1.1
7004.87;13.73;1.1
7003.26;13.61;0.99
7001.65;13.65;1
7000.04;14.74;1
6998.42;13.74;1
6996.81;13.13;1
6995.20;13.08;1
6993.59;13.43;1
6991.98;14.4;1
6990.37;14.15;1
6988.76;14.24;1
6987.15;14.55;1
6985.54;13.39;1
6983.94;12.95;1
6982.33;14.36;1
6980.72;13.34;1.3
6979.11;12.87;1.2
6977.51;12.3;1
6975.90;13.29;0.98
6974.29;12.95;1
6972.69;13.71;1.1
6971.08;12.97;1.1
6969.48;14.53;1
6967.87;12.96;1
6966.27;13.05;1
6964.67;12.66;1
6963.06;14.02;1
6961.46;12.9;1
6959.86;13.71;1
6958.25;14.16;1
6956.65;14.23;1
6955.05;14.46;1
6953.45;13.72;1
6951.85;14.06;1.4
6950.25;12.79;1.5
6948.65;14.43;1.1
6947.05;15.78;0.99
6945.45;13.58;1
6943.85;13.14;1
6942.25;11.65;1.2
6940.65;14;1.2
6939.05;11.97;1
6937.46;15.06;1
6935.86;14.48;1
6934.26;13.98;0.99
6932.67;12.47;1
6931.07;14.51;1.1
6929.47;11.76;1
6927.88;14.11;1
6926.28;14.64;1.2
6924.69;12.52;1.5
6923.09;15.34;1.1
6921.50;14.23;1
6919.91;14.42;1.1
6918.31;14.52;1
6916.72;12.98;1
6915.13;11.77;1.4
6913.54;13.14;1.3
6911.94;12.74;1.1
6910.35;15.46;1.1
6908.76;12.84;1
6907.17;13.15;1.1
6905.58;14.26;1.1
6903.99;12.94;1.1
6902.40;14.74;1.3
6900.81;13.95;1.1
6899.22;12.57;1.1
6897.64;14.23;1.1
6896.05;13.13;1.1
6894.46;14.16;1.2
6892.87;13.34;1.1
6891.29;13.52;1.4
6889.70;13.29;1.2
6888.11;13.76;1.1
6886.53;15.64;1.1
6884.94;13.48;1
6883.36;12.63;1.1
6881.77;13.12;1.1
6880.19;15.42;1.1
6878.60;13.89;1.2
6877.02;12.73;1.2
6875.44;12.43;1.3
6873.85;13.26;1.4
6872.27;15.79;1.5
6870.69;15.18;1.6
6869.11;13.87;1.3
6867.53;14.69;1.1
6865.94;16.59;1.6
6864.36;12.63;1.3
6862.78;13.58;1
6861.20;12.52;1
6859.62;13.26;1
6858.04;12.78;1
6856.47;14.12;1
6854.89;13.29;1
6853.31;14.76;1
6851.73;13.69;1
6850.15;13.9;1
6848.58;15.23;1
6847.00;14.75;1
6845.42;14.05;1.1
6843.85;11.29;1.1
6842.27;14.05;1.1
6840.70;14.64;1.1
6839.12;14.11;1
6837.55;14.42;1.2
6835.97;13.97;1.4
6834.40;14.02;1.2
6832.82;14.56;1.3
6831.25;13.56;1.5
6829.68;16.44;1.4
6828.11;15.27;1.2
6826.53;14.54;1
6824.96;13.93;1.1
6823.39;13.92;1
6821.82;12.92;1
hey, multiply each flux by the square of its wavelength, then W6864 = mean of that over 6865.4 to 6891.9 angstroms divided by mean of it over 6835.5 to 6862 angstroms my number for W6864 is 1.03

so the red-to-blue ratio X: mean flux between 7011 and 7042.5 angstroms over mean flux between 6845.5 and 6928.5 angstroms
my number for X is 1.0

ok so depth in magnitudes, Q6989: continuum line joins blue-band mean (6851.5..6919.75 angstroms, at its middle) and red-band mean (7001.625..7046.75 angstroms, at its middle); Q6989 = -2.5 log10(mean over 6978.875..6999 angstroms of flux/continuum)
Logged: 0.01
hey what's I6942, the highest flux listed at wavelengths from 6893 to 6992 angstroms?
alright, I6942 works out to 15.78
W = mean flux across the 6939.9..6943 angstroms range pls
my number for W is 12.8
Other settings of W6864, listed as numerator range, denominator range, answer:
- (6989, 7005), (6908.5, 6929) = 1.03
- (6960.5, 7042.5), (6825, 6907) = 1.02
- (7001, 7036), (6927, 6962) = 1.04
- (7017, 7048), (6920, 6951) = 1.05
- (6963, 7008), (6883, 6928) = 1.01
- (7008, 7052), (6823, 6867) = 1.04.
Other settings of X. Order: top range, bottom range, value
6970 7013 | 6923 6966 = 1.00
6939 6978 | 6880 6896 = 0.98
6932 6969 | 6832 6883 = 0.98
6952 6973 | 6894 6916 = 1.01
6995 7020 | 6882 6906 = 1.00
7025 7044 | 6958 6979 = 1.06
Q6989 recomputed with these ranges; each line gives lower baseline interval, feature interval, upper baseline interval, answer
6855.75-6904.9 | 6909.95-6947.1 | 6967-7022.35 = 0.01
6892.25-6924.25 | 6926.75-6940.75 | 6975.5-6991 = 0.00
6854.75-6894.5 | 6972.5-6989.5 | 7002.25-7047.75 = 0.03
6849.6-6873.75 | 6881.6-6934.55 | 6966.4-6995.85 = 0.02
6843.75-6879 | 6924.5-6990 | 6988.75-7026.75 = 0.02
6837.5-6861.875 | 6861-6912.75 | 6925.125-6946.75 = -0.01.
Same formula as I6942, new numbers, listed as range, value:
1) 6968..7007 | 14.74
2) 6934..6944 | 15.06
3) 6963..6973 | 14.53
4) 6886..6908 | 15.64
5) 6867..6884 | 15.79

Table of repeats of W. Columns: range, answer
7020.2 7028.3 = 13.9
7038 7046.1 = 13.7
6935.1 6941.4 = 13.9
